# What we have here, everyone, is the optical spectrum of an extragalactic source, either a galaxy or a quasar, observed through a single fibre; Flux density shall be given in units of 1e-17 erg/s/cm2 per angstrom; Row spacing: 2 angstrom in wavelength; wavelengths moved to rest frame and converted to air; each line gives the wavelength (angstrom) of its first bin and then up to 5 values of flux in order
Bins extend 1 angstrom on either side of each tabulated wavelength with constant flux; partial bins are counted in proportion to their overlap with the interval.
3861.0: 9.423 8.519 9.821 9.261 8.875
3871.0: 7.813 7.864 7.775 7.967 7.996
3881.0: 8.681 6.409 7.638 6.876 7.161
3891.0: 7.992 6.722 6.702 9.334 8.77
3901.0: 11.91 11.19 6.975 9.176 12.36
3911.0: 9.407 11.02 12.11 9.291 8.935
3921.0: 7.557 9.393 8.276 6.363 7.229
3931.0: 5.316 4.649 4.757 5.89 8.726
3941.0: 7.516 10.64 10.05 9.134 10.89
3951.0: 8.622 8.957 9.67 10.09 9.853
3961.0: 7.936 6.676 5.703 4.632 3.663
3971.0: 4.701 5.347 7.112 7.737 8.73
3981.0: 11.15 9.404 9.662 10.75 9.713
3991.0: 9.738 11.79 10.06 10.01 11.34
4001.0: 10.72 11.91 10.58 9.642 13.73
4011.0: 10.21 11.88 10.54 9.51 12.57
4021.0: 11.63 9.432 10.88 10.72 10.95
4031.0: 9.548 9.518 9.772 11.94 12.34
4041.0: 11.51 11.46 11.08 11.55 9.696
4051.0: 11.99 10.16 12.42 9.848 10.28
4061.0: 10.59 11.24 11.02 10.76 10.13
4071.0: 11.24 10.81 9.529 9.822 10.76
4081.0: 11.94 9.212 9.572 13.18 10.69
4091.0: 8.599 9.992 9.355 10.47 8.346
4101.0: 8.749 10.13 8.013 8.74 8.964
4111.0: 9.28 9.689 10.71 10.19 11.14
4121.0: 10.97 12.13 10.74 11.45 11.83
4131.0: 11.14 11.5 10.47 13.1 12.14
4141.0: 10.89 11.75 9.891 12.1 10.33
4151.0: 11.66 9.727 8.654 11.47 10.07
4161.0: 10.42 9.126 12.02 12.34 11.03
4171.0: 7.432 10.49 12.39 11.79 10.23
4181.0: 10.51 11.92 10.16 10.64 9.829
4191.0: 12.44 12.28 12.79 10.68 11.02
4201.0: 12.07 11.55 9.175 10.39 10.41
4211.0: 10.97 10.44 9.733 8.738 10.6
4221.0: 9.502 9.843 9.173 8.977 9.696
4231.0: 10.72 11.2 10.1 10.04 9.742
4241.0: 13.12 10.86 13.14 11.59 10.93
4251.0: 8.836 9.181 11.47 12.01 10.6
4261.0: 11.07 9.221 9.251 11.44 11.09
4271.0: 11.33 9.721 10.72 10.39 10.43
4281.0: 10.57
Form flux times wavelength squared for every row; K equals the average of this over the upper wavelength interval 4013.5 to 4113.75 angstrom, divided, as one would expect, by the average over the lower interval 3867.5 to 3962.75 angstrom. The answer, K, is 1.3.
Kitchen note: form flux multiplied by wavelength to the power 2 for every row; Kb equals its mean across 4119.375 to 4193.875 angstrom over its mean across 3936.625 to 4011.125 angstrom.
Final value 1.3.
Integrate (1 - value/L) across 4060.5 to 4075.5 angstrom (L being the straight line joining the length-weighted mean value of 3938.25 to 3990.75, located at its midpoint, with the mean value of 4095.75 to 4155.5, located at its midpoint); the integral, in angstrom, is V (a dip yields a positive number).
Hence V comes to -1.5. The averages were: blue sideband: 8.37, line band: 10.7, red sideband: 10.5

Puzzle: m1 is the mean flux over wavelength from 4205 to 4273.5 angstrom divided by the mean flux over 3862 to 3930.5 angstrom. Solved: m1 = 1.21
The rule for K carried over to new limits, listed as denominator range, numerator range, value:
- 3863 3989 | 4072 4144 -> 1.38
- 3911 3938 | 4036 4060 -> 1.52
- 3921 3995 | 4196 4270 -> 1.48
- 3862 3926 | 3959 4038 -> 1.15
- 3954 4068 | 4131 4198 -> 1.19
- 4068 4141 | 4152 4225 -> 1.06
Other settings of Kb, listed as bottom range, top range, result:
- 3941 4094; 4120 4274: 1.17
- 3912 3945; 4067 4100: 1.38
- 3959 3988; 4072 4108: 1.40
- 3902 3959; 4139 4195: 1.40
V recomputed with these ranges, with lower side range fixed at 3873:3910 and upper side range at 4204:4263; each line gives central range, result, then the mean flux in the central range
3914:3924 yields -1.0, 9.46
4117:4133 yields -2.5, 11.3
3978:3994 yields -2.1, 10.1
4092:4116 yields 0.7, 9.37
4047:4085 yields -4.9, 10.6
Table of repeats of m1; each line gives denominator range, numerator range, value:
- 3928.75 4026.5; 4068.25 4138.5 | 1.15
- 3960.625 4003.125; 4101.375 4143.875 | 1.26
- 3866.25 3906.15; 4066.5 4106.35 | 1.23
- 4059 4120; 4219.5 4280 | 1.04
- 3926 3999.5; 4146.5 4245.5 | 1.30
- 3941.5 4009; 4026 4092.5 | 1.18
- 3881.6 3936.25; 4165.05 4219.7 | 1.31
